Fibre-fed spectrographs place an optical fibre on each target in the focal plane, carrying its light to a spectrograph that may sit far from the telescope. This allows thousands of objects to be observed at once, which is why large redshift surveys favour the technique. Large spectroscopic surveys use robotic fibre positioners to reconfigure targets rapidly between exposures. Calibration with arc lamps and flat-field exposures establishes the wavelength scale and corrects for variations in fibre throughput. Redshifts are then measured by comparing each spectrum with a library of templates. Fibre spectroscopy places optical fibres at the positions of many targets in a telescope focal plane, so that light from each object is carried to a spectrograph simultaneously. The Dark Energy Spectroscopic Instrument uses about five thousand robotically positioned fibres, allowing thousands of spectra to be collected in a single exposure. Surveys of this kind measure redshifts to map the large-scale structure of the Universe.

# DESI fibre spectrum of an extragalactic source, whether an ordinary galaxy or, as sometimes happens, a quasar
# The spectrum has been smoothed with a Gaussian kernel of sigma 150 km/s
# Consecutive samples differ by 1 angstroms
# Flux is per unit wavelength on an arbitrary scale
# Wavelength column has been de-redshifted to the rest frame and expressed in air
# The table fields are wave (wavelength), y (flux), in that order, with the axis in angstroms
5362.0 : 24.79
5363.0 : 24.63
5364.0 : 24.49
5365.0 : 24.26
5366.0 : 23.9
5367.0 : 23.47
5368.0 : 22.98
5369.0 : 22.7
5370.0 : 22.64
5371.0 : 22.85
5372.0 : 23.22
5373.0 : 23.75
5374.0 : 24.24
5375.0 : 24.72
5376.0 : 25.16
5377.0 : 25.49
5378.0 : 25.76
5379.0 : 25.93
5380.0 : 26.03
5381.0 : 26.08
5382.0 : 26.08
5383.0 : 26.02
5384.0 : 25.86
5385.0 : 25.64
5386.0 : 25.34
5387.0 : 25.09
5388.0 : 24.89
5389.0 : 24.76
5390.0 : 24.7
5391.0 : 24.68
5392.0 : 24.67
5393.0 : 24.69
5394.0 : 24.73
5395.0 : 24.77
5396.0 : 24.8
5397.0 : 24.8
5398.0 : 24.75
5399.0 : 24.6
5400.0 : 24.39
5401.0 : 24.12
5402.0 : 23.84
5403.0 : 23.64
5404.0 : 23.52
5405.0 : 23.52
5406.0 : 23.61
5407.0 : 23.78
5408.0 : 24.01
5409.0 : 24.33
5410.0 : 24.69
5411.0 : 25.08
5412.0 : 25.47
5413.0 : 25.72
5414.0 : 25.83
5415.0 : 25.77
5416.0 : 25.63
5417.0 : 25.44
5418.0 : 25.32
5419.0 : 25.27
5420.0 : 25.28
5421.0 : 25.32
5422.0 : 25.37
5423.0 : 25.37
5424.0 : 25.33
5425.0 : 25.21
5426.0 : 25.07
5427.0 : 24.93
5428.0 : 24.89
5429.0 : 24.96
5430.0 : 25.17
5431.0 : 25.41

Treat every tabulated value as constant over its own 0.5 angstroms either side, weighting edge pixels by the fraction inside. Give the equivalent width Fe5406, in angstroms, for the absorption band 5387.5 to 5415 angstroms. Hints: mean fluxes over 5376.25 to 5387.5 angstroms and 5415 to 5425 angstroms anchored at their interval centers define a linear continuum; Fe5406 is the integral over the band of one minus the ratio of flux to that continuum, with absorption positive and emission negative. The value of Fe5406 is 1.1 angstroms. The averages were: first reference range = 25.7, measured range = 24.6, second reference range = 25.4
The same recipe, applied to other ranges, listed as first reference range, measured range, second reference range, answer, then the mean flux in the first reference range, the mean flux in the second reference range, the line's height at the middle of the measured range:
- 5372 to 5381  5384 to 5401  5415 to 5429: 0.2 angstroms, 25.1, 25.3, 25.1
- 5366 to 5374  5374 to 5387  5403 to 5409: -1.2 angstroms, 23.2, 23.7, 23.4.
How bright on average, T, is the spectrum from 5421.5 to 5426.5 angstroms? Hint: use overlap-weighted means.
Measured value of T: 25.3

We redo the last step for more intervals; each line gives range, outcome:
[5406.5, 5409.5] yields 24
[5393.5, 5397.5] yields 24.8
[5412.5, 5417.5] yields 25.7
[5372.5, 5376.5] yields 24.5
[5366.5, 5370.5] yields 22.9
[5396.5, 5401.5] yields 24.5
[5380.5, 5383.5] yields 26.1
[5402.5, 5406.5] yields 23.6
